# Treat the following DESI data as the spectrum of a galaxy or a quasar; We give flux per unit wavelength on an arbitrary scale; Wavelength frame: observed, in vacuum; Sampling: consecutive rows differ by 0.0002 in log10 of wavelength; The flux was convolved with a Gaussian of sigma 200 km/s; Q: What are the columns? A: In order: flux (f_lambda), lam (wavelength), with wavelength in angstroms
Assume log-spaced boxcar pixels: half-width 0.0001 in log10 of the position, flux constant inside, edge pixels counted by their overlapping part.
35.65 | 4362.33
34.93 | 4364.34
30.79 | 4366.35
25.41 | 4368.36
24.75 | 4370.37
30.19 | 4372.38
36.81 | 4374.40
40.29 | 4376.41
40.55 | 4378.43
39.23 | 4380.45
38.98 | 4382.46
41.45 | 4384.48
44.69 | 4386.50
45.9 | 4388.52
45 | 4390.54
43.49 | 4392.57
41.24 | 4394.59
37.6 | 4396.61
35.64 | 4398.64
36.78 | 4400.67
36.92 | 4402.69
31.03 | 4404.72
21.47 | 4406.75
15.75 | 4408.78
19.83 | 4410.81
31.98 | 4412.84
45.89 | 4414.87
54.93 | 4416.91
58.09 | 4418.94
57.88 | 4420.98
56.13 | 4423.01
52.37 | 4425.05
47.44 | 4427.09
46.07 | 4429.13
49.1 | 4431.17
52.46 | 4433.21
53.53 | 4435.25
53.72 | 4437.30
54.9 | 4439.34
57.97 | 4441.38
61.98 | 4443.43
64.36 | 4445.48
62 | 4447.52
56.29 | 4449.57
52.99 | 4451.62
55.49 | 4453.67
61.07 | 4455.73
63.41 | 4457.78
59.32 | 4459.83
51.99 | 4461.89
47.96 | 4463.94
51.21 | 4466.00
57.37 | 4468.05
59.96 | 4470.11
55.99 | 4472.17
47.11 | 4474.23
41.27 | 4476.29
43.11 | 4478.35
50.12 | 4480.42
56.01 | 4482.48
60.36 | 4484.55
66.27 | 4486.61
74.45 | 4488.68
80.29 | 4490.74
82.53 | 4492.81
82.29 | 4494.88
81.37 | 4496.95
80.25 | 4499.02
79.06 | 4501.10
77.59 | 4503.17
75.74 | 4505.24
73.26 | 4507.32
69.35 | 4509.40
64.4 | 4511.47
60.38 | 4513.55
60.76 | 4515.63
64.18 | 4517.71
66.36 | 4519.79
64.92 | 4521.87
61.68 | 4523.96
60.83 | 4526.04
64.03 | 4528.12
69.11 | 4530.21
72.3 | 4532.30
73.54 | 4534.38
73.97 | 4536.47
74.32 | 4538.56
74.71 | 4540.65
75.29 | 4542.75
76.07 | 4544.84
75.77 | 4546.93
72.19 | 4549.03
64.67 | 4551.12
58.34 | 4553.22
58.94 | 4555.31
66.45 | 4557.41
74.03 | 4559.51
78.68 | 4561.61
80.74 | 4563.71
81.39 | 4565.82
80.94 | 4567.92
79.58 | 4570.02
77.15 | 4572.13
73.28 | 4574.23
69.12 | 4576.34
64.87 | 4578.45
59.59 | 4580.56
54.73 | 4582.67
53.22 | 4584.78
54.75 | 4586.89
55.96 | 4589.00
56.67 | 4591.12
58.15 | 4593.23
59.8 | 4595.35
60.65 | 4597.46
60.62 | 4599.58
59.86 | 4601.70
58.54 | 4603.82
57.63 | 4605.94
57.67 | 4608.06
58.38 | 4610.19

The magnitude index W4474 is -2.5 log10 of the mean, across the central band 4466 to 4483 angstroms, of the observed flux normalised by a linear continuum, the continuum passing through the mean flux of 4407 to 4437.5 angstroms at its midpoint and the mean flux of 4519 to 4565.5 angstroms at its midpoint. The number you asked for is 0.10 mag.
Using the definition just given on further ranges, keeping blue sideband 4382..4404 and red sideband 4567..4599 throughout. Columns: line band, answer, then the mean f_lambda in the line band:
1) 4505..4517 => -0.209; 66.6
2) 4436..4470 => -0.191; 57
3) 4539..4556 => -0.177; 69.9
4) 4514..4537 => -0.166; 66.2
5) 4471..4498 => -0.213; 63.2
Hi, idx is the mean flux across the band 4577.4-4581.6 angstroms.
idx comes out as 62.2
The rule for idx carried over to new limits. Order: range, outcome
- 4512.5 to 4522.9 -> 63.3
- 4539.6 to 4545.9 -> 75.3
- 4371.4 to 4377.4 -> 35.8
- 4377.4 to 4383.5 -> 39.6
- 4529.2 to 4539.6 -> 72.7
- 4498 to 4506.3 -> 78.1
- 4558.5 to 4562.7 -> 76.4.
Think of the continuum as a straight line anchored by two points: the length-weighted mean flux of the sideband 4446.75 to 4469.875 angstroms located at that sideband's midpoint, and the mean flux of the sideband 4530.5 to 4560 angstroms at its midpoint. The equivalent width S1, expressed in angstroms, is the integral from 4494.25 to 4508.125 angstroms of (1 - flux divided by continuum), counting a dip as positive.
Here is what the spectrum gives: -3.31 angstroms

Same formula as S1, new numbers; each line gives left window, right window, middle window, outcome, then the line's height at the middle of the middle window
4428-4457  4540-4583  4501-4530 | -0.72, 65.5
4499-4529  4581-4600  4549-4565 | -1.94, 61.8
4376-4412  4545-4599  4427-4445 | -4.15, 43.5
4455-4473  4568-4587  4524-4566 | -4.78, 63.6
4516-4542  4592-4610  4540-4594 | -4.09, 63.4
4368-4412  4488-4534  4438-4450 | -1.94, 51.3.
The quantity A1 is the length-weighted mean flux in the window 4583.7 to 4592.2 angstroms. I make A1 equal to 55.2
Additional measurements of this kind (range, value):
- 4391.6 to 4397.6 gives 40.8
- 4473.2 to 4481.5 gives 45.5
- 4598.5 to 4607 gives 59.1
